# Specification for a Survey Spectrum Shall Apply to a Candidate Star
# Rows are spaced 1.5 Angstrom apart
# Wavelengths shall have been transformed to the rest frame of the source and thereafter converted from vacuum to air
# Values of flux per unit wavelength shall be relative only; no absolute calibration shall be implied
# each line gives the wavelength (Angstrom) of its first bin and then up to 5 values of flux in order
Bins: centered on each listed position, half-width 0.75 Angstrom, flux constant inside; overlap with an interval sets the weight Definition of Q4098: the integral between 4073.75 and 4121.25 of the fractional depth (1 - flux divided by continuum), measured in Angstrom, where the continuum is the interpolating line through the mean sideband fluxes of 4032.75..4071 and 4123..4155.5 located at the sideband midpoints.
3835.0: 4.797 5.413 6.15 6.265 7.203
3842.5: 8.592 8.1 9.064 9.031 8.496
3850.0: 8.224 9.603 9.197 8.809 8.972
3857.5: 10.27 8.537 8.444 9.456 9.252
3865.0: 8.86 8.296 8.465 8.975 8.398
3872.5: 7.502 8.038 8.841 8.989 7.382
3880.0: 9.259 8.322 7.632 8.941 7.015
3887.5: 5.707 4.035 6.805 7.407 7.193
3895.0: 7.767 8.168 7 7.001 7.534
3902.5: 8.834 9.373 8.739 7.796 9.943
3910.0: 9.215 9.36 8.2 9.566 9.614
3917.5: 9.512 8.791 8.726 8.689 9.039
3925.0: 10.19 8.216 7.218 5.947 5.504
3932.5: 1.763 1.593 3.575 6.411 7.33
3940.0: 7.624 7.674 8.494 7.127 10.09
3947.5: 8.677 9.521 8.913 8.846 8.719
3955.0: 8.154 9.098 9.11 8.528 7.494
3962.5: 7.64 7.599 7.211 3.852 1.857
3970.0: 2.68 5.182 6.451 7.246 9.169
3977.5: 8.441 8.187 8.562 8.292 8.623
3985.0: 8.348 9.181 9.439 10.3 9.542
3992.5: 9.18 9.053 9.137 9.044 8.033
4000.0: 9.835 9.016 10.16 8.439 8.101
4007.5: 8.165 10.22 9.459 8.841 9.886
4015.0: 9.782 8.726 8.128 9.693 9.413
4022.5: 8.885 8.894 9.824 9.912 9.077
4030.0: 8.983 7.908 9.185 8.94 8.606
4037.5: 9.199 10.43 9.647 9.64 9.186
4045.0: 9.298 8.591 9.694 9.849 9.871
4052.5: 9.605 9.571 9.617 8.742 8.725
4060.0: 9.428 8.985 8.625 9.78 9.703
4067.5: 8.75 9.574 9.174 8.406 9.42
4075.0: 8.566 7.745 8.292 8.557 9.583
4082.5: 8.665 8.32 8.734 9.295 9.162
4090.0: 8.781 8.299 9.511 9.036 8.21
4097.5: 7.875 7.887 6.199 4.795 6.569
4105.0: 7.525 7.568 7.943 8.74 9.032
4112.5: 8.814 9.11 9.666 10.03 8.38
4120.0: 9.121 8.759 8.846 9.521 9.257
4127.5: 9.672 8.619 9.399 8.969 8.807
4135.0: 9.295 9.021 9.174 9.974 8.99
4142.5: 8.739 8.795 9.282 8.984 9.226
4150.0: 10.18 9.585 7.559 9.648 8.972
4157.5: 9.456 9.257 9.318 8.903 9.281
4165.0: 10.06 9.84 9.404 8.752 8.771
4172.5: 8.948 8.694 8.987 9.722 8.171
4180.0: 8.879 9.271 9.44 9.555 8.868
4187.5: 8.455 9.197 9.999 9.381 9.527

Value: 4.32 Angstrom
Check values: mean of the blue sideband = 9.33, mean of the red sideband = 9.17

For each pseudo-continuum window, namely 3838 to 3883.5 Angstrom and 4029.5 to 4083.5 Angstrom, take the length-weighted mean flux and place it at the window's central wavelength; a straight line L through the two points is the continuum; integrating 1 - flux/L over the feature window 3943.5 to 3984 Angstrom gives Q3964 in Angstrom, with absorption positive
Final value 5.6 Angstrom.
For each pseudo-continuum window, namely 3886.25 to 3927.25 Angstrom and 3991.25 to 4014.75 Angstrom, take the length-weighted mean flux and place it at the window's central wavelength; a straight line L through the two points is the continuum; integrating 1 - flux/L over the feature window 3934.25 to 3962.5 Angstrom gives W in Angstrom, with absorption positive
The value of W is 2.2 Angstrom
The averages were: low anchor 8.22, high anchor 9.13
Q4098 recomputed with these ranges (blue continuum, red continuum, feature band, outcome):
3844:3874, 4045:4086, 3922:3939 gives 5.20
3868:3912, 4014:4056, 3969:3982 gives 2.66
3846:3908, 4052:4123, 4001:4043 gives -3.28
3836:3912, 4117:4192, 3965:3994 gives 3.52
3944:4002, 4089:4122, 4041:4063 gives -3.02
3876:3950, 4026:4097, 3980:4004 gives -1.87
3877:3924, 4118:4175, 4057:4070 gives -0.53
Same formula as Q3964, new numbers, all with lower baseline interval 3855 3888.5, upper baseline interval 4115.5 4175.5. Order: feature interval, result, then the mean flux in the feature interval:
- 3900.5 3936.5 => 3.2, 7.78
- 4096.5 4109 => 2.7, 7.1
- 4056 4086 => 0.2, 8.9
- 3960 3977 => 5.0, 6.11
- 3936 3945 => 1.3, 7.34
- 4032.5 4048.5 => -0.8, 9.31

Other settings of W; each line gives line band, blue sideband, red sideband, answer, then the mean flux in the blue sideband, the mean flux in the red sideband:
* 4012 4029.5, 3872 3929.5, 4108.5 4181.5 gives -1.3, 8.17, 9.13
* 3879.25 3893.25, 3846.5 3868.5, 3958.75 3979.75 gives 1.8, 8.93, 6.54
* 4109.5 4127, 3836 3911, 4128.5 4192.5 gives -0.2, 8.14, 9.16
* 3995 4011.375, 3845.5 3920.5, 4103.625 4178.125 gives -0.7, 8.39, 9.05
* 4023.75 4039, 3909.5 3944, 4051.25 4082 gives -0.8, 7.47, 9.05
